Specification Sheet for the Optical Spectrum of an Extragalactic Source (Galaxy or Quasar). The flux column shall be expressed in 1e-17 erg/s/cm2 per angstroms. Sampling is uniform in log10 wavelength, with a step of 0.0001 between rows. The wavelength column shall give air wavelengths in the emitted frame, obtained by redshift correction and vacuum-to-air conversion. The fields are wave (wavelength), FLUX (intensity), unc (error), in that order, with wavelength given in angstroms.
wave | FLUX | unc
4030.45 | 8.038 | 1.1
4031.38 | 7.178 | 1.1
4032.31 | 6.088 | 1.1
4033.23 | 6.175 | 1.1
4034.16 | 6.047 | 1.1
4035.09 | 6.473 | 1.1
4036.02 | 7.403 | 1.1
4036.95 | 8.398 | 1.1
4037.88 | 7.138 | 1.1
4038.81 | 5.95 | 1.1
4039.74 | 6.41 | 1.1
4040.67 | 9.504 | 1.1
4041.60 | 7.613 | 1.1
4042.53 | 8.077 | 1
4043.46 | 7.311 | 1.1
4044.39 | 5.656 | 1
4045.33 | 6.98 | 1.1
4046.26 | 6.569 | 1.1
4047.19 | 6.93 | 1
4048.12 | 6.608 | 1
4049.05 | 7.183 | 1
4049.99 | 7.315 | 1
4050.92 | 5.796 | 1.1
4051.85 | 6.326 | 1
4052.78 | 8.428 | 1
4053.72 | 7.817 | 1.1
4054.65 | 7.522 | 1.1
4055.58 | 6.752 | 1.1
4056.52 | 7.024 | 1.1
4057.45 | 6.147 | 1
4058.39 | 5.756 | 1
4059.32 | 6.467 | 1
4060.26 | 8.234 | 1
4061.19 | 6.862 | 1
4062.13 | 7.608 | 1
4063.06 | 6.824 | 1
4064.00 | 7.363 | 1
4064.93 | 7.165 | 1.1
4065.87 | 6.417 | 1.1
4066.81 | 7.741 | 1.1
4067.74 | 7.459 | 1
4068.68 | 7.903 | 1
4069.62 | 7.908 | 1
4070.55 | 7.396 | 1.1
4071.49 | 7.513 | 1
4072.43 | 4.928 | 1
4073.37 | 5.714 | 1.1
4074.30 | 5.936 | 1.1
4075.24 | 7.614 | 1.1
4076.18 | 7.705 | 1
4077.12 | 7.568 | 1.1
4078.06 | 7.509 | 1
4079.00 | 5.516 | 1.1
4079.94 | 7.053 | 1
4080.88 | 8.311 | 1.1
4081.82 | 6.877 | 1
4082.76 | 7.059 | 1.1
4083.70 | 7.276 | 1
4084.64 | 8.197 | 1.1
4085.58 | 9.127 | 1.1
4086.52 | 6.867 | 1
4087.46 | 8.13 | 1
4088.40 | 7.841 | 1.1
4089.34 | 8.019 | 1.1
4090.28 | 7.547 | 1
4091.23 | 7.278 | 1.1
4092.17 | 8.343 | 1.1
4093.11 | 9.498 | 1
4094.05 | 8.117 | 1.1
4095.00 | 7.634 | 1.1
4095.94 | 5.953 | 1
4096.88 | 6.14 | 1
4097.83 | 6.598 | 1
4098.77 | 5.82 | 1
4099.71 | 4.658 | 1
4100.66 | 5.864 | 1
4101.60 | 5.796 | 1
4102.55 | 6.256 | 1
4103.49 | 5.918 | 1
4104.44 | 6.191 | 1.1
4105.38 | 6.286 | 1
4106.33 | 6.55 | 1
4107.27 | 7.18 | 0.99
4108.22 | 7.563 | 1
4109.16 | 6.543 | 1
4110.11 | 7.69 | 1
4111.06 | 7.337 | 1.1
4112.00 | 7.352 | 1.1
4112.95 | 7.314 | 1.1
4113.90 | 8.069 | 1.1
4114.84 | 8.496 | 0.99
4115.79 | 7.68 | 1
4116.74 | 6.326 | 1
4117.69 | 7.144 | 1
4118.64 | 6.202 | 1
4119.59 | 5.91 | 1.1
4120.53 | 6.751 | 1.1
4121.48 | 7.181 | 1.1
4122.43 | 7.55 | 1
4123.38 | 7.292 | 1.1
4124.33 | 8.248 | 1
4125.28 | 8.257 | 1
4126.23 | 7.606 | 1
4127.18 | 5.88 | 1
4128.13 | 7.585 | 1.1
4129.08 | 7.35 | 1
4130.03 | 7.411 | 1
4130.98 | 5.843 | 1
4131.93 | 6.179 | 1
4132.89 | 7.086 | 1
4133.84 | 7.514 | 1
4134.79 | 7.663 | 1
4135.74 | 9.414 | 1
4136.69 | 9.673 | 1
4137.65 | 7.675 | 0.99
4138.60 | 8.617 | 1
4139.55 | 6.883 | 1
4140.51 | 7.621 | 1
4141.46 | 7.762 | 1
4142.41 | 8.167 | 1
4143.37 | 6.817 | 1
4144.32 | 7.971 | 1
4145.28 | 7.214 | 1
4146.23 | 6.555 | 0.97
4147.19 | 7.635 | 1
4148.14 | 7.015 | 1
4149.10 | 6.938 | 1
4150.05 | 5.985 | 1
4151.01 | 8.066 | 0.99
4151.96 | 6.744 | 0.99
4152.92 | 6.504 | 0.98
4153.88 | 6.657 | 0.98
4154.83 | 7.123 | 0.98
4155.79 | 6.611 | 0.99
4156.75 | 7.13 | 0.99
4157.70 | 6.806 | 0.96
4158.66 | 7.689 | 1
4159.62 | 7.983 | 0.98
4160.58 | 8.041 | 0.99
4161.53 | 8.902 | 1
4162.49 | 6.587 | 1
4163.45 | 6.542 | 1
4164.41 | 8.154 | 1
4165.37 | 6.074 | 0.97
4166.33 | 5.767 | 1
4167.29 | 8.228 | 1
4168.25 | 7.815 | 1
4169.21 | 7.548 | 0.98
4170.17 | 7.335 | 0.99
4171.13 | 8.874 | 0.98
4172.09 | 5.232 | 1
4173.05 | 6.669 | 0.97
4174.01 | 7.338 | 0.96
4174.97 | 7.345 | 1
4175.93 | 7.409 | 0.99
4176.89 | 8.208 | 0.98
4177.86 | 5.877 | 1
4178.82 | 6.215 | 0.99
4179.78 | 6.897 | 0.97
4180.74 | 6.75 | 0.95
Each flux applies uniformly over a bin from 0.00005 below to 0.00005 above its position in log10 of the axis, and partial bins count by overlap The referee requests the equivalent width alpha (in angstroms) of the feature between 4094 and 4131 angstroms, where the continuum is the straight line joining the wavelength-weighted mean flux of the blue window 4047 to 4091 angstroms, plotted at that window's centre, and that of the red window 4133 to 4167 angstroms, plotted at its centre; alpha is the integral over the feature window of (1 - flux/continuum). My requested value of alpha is 2.0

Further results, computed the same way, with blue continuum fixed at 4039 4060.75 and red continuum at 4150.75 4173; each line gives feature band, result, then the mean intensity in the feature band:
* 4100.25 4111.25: 0.85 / 6.58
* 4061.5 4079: -0.01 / 7.08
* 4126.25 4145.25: -0.92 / 7.53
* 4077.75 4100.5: -0.57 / 7.28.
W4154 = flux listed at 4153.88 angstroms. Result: 6.657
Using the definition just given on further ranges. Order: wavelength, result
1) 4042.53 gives 8.077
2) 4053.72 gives 7.817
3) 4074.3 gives 5.936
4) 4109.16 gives 6.543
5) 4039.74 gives 6.41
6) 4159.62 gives 7.983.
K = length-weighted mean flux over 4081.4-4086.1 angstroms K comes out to 7.71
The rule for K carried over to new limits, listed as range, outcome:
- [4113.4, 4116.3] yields 8.05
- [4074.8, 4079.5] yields 7.17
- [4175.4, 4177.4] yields 7.76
